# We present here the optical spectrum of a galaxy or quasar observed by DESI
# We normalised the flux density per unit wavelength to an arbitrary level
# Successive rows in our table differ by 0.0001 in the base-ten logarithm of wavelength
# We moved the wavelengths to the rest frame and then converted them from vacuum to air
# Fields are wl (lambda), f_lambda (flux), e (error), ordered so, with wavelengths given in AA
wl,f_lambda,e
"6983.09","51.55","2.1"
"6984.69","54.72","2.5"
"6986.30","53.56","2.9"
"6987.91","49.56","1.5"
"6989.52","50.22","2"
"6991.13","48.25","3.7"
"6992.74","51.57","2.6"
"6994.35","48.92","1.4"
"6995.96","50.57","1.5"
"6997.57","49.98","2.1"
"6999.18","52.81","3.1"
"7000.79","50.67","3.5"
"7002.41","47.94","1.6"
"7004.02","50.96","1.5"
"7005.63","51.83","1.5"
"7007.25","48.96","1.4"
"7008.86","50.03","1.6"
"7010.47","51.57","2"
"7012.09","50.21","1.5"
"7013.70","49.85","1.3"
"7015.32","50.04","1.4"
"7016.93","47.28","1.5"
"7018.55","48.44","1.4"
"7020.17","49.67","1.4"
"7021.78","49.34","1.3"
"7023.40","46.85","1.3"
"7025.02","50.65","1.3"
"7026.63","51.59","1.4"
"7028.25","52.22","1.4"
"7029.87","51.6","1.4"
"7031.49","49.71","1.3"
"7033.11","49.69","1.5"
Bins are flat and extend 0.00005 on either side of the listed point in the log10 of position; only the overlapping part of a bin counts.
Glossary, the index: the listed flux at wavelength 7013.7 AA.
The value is 49.85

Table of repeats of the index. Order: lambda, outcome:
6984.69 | 54.72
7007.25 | 48.96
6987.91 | 49.56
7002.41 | 47.94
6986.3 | 53.56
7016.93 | 47.28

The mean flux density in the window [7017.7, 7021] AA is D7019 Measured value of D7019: 49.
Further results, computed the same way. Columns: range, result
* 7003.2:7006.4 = 51.5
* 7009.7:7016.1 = 50.4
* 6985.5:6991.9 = 50.4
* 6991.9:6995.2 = 50.2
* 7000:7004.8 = 49.8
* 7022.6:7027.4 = 49.7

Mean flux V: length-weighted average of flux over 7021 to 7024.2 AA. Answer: 48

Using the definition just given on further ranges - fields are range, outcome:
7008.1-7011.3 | 50.8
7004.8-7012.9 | 50.5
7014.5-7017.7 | 48.7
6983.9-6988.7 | 52.6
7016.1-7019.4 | 47.9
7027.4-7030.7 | 51.8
